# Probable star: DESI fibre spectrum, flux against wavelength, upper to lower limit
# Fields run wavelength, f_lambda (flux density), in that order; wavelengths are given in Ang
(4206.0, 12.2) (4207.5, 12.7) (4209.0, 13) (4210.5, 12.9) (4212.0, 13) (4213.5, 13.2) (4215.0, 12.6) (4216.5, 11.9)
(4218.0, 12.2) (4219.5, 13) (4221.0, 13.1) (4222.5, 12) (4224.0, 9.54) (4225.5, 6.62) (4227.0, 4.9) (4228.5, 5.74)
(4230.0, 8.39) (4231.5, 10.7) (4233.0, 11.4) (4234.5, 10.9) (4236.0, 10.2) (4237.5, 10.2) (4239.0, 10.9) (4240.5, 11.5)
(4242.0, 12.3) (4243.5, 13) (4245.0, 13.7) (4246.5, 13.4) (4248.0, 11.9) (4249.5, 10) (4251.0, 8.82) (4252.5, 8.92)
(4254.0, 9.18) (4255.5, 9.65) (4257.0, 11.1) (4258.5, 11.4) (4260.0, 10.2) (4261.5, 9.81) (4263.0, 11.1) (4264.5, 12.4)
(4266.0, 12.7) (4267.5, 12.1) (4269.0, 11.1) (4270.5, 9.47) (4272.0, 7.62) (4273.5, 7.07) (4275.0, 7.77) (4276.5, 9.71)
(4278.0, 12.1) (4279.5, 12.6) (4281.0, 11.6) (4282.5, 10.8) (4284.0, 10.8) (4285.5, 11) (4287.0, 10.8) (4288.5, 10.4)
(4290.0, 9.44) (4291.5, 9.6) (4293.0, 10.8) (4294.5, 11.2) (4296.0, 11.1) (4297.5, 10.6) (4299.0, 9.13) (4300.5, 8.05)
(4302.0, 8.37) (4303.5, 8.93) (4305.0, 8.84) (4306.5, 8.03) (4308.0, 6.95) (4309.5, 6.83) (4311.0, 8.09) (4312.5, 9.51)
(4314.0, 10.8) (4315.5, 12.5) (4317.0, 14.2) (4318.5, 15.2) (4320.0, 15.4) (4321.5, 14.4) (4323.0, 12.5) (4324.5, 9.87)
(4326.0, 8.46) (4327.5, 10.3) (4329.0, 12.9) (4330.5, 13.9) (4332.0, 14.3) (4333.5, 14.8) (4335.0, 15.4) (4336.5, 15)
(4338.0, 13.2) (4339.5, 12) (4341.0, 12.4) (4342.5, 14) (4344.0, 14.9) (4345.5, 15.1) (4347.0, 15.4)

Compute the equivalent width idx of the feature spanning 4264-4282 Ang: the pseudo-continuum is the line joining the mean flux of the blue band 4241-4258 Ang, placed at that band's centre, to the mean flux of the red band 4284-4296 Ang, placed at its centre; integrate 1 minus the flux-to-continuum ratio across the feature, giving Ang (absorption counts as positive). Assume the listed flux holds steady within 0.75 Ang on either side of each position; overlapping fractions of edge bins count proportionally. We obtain 0.4 Ang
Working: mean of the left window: 11.1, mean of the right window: 10.5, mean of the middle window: 10.5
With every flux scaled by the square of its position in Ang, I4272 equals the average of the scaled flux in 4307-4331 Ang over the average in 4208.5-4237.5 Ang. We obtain 1.1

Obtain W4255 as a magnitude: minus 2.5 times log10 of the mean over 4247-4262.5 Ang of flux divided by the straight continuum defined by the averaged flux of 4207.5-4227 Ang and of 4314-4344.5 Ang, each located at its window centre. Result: 0.197 mag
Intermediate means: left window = 11.7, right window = 13.2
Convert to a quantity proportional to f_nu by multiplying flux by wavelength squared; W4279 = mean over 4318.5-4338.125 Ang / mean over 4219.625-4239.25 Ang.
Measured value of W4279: 1.43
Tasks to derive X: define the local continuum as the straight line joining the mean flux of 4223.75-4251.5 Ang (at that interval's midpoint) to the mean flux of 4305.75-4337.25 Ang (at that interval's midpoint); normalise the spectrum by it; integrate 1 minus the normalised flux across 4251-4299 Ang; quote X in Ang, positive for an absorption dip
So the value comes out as 2.4 Ang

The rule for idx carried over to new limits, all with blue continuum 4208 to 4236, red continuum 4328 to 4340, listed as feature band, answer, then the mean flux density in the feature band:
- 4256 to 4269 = 0.7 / 11.3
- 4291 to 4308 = 4.7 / 9.4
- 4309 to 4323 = 1.5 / 12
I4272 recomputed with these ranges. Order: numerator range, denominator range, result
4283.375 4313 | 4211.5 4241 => 0.92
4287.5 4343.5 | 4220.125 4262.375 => 1.13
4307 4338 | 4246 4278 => 1.21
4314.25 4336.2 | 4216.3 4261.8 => 1.30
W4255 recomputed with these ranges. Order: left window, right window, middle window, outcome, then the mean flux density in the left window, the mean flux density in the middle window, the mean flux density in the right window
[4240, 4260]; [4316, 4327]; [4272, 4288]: 0.151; 11.1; 10.3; 12.8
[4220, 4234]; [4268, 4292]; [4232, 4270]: -0.152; 9.25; 11.1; 10.1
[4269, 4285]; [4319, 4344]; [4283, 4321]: 0.115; 10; 10.3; 13.1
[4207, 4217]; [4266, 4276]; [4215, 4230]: 0.226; 12.8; 9.95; 9.46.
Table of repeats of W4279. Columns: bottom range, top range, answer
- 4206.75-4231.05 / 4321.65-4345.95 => 1.26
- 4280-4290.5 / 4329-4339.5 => 1.34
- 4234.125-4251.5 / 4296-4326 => 0.94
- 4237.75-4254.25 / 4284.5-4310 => 0.86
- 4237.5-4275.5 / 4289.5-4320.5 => 0.97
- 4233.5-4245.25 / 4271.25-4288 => 0.90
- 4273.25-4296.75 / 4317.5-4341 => 1.28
